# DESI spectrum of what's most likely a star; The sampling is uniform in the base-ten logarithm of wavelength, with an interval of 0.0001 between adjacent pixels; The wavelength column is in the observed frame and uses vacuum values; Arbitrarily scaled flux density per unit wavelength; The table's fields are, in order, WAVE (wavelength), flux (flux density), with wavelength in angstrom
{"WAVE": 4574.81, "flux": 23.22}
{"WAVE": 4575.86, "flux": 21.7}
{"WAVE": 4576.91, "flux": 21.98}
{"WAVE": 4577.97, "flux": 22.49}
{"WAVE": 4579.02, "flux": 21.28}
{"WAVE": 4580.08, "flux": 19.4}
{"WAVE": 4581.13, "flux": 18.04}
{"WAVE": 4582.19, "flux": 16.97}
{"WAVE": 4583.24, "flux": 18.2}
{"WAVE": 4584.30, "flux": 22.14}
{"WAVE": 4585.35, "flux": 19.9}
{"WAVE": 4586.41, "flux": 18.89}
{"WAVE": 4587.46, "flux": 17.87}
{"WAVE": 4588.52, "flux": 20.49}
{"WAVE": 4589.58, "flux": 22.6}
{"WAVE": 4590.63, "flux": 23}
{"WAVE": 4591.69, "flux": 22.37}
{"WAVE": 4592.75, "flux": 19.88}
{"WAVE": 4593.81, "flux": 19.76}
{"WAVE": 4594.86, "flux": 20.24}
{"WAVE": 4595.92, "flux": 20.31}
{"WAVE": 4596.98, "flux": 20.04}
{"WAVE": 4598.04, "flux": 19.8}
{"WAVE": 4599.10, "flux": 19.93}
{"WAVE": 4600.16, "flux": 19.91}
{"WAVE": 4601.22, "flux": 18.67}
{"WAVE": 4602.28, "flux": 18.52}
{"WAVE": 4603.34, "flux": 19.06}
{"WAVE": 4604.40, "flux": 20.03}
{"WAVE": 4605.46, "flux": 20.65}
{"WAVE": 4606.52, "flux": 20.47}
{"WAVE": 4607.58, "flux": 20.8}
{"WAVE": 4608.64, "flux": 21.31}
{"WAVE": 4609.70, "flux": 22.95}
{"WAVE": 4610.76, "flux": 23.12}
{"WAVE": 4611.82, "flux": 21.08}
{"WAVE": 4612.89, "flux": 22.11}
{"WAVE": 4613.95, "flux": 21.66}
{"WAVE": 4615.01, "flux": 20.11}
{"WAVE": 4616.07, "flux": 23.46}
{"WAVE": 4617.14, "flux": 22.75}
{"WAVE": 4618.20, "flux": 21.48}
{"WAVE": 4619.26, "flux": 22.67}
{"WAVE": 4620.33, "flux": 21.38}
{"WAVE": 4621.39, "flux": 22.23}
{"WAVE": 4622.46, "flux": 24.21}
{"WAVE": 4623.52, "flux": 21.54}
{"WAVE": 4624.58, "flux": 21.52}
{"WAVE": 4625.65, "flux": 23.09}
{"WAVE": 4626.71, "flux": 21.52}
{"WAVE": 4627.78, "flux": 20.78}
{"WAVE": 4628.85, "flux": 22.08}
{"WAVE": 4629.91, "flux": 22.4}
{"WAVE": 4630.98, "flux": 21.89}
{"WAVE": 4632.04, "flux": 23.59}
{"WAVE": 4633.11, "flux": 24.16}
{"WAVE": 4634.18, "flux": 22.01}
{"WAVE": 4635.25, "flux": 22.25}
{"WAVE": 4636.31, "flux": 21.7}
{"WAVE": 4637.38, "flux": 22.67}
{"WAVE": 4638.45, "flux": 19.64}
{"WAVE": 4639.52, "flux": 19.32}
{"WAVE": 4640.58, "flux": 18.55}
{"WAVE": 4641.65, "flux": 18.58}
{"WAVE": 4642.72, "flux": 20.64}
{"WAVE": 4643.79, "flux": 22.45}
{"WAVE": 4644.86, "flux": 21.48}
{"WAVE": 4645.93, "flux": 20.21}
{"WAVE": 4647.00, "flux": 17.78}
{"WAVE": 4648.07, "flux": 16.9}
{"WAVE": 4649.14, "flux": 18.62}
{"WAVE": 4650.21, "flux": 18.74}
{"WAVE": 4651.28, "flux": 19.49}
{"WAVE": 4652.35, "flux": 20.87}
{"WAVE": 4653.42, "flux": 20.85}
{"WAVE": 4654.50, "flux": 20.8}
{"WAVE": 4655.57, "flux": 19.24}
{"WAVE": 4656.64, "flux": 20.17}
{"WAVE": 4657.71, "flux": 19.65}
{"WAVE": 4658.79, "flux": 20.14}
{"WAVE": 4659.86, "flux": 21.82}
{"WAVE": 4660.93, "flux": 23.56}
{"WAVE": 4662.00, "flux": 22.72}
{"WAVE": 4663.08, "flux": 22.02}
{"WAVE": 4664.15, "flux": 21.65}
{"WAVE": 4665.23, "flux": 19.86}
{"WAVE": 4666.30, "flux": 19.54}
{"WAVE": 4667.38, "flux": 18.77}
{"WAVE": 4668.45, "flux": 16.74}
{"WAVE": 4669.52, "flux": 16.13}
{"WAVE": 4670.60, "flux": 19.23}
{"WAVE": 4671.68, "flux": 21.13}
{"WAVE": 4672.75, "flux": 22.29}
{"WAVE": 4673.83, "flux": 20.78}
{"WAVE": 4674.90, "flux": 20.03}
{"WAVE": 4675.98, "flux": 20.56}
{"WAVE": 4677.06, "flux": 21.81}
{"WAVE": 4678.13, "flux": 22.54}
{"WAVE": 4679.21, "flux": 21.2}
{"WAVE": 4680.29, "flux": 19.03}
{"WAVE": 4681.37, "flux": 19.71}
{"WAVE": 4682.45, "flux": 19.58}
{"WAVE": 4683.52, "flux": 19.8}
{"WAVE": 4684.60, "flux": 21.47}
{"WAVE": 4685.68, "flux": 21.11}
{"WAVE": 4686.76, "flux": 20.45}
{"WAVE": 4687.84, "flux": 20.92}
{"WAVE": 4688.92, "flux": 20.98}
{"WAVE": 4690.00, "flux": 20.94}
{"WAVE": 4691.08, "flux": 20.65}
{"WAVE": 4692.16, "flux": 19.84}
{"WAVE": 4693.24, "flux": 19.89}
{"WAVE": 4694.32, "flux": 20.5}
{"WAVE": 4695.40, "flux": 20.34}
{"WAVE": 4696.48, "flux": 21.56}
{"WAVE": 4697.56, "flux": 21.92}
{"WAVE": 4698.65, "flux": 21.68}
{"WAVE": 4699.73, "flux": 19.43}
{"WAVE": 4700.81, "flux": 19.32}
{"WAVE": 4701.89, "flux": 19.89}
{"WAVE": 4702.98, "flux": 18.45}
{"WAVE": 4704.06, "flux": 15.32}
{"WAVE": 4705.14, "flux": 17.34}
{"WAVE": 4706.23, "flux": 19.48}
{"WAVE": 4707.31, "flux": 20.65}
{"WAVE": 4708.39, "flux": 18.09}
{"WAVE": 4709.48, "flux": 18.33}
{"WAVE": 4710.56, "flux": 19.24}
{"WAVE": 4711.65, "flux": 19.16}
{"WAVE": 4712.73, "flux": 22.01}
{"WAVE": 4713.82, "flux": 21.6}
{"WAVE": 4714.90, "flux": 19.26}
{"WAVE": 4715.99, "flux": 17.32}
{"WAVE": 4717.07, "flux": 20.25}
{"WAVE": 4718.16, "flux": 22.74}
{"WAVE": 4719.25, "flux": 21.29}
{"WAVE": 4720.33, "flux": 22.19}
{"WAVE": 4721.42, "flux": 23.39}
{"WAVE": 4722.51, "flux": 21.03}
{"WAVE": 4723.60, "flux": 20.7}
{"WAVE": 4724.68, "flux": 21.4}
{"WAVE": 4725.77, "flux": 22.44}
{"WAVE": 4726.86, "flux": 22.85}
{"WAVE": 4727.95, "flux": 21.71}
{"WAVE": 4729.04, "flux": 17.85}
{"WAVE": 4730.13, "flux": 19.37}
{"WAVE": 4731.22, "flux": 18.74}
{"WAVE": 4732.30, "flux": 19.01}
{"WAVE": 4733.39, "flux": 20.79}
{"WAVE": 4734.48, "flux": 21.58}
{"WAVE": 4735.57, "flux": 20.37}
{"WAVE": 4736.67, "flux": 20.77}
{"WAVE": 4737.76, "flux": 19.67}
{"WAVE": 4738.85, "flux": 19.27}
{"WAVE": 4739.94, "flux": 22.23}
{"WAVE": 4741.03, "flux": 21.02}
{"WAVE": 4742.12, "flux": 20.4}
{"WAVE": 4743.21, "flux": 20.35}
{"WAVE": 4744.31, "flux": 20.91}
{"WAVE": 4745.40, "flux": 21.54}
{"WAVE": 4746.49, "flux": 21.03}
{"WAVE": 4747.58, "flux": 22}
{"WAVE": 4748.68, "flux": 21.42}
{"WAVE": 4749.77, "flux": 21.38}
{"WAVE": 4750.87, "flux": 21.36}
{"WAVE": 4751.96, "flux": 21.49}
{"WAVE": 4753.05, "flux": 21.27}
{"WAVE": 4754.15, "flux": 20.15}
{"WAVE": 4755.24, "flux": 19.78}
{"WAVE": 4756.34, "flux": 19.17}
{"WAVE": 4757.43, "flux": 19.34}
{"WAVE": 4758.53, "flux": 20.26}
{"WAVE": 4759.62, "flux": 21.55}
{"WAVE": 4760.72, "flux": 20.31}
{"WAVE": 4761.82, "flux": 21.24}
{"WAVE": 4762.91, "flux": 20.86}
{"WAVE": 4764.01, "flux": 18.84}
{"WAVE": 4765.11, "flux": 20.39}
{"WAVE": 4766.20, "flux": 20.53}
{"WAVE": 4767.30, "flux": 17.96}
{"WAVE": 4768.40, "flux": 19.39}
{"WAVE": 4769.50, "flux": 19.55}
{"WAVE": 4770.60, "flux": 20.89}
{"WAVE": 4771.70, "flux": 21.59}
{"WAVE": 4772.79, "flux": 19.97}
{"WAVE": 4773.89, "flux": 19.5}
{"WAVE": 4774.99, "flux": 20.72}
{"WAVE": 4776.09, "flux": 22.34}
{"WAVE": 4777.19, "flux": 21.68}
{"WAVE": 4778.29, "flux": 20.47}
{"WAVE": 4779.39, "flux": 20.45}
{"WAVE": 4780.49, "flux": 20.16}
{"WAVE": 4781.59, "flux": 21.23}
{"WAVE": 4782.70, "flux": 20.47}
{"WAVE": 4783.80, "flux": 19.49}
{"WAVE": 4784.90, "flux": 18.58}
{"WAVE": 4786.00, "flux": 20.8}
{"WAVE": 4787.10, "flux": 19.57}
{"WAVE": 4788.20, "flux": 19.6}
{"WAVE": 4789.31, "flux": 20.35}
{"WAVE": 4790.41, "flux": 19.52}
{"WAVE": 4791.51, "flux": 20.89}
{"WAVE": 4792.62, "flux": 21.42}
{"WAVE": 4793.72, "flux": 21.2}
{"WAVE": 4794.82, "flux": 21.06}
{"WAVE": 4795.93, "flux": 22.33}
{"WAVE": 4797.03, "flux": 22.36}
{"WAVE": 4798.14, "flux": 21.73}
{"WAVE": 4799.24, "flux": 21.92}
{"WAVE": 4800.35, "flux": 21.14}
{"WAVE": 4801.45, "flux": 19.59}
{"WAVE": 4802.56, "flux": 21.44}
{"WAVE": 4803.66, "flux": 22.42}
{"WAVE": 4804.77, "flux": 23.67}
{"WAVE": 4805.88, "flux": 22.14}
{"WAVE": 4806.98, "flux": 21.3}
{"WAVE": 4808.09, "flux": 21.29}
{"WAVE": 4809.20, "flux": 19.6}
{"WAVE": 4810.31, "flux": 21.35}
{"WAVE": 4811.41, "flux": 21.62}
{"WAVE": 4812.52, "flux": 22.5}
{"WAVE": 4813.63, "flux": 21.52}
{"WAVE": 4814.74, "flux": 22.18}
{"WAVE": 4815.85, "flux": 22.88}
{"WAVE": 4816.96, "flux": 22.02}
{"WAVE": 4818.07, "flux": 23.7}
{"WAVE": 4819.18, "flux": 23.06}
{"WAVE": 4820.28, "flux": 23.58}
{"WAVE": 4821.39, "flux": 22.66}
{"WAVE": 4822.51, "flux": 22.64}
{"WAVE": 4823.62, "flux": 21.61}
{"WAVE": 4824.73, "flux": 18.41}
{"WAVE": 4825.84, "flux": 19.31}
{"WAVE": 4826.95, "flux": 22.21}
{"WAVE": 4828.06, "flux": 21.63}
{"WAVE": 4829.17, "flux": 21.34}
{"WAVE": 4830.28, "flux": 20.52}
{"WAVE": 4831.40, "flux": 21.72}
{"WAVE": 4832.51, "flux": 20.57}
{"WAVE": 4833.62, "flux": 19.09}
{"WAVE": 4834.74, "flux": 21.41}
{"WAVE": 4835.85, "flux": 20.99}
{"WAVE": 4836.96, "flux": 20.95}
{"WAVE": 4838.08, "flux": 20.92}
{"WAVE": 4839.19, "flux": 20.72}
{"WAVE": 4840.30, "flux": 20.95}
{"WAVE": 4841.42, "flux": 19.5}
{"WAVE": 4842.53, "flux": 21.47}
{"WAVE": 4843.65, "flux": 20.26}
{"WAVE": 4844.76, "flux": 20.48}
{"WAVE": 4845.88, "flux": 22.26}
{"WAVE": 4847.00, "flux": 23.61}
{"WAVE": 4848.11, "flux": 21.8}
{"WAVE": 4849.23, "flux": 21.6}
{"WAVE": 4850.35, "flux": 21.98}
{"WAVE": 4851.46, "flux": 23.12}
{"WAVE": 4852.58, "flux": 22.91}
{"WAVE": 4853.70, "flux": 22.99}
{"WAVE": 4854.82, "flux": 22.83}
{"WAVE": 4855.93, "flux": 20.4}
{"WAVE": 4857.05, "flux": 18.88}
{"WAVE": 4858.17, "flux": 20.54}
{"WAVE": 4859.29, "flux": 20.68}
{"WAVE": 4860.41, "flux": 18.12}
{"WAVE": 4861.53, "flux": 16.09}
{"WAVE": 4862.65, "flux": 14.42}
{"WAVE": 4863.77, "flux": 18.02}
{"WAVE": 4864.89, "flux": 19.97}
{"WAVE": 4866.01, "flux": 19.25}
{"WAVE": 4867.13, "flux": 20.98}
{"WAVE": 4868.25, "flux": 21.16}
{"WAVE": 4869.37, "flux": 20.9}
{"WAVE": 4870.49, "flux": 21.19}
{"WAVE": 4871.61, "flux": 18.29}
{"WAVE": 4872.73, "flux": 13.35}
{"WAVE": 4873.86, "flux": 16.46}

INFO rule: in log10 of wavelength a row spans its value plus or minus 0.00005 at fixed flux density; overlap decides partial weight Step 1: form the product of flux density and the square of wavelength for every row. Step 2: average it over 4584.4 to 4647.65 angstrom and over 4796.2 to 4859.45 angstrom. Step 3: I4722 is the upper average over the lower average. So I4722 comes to 1.1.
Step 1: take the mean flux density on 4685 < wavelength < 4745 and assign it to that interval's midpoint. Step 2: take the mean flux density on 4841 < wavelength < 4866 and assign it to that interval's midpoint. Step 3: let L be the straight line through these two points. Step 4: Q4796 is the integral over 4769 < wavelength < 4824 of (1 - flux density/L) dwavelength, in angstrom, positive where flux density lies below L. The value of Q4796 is -2.3 angstrom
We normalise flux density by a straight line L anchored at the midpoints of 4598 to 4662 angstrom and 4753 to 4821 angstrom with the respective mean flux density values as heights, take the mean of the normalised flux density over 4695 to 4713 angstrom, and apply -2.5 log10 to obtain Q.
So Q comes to 0.079 mag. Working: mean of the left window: 21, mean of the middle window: 19.5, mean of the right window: 20.9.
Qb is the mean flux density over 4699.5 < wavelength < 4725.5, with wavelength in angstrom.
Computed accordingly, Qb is 19.9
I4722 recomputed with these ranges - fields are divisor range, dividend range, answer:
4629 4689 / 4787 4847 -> 1.11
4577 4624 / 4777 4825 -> 1.12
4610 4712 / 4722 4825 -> 1.06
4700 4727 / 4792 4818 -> 1.12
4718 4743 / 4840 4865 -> 1.04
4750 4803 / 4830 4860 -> 1.06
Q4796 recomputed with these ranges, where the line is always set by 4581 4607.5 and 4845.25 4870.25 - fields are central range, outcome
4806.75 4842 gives -1.5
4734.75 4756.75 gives -0.5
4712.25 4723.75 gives -0.5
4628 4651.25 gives -0.8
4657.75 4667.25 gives -0.5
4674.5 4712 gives 0.3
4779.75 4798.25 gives -0.2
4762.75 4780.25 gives 0.1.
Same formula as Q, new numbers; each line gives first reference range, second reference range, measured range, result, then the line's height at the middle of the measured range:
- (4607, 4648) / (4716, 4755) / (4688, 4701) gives 0.03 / 21.2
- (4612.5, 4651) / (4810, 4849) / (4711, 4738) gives 0.03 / 21.4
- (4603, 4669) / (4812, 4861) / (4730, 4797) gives 0.04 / 21.3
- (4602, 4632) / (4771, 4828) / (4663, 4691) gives 0.06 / 21.5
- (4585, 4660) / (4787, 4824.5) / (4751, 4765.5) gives 0.05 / 21.4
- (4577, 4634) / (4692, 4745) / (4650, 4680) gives 0.01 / 20.6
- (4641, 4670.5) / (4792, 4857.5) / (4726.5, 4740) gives 0.02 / 20.7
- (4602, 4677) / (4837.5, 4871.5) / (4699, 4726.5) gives 0.04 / 20.8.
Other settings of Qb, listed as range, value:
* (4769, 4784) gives 20.6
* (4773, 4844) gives 21.1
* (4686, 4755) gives 20.5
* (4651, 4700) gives 20.5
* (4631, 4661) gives 20.5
